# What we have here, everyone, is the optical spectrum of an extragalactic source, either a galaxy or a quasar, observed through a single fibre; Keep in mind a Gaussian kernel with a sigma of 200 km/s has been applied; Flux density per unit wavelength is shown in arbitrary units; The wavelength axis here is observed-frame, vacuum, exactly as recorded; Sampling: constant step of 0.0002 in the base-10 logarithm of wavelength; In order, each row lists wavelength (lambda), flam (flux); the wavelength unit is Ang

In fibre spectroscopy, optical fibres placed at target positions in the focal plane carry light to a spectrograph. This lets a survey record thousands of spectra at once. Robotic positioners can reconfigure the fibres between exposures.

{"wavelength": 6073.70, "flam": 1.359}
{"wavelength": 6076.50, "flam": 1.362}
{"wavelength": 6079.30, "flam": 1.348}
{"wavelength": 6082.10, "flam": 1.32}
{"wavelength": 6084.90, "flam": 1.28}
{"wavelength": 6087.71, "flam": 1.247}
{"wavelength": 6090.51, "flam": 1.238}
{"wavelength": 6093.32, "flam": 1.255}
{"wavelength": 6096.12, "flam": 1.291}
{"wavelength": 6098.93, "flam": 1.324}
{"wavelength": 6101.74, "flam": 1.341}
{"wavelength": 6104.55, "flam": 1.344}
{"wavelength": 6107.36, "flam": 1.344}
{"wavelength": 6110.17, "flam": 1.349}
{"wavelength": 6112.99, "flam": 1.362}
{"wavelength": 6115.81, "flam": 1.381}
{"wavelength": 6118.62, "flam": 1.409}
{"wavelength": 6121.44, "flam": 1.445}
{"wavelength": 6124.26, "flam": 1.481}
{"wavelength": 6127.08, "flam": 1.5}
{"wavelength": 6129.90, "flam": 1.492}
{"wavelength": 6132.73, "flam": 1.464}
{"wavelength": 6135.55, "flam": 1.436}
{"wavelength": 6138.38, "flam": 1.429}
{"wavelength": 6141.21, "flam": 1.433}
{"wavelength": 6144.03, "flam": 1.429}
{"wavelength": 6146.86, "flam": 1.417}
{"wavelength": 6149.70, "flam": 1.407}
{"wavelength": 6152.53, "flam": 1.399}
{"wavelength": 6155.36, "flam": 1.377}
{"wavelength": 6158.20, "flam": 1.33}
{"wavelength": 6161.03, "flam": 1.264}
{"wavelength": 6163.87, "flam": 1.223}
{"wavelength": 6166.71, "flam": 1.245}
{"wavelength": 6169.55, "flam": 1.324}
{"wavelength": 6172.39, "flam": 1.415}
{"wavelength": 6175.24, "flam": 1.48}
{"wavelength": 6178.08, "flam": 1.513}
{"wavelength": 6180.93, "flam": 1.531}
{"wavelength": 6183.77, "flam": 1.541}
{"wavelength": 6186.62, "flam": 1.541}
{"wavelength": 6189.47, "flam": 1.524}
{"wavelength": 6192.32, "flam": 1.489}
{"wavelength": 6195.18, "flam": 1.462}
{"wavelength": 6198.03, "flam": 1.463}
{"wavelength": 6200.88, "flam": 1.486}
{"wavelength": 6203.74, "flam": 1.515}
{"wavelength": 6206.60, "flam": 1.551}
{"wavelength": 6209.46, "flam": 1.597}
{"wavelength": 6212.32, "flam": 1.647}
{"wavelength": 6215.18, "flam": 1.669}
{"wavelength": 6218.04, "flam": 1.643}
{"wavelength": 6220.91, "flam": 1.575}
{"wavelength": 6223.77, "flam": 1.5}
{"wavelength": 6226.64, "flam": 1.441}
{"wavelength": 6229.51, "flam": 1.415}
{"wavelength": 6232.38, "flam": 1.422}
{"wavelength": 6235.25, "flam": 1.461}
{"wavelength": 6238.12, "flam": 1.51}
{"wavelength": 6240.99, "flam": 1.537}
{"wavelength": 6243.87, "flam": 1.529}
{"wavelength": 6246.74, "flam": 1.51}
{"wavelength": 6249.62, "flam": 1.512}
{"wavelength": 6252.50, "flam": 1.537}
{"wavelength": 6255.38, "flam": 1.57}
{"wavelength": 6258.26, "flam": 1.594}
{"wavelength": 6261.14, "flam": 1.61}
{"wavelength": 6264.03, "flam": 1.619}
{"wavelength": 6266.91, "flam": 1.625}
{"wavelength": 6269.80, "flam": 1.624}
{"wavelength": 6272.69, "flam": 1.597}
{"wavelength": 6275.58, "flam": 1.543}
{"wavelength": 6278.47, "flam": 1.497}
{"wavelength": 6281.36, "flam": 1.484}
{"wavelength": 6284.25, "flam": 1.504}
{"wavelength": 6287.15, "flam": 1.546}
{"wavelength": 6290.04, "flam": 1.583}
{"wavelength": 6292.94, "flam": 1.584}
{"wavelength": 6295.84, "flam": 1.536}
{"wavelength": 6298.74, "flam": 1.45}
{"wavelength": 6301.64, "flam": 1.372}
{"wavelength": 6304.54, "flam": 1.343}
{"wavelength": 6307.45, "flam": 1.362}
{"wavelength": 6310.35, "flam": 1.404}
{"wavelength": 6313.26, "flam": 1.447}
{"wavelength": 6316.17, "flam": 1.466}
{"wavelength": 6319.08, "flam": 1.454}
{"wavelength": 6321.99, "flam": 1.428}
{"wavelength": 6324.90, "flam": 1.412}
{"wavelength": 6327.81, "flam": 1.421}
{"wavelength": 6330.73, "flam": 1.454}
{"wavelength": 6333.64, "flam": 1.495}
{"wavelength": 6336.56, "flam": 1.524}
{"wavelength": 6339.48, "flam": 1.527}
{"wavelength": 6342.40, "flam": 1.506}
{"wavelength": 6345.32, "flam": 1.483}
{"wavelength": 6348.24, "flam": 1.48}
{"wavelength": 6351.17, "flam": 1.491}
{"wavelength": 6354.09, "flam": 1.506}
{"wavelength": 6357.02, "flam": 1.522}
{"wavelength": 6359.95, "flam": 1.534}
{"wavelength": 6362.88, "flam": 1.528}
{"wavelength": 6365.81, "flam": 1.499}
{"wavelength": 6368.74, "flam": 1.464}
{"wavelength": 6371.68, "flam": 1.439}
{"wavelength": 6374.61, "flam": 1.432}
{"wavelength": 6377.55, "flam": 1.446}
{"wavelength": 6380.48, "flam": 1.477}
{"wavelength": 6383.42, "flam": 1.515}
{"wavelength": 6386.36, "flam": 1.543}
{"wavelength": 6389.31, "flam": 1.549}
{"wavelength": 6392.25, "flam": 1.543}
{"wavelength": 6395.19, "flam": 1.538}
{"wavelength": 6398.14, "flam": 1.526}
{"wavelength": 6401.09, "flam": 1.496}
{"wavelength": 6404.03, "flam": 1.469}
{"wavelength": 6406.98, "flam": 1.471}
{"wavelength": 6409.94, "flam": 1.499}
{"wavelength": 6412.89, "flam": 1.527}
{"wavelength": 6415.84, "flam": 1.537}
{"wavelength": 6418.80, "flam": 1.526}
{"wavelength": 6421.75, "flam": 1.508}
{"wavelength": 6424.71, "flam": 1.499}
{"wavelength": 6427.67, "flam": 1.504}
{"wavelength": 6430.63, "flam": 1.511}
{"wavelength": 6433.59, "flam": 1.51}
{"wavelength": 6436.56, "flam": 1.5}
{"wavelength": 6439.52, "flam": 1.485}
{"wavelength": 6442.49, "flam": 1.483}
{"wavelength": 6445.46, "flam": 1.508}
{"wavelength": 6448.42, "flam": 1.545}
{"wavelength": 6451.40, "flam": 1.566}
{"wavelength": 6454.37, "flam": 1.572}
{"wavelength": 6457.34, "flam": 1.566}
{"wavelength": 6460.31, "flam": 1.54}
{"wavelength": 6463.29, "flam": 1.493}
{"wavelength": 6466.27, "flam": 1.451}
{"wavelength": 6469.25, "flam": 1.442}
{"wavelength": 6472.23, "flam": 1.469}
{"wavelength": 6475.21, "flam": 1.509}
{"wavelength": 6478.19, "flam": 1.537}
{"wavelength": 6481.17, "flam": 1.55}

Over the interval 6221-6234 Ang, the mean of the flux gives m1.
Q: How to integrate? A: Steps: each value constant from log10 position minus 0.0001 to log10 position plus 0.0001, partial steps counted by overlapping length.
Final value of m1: 1.46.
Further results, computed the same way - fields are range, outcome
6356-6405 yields 1.5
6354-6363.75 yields 1.52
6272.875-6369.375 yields 1.48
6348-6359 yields 1.5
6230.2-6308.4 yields 1.52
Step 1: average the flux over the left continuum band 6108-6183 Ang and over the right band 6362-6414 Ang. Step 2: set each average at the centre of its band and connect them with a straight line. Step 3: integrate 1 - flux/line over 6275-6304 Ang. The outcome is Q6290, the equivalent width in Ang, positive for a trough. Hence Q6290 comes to -0.9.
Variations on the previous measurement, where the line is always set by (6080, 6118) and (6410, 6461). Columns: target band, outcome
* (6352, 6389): -0.3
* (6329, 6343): -0.4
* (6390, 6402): -0.2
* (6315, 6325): 0.1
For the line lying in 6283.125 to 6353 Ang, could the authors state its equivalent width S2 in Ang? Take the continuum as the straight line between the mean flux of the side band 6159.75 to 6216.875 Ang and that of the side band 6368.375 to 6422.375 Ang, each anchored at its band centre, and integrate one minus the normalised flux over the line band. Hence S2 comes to 1.0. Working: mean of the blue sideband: 1.48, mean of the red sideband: 1.5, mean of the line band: 1.47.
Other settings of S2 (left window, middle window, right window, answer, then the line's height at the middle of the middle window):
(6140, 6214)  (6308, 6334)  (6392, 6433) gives 0.8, 1.49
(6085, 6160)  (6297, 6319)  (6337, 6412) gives 0.9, 1.47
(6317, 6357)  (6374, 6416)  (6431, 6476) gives -0.3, 1.49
